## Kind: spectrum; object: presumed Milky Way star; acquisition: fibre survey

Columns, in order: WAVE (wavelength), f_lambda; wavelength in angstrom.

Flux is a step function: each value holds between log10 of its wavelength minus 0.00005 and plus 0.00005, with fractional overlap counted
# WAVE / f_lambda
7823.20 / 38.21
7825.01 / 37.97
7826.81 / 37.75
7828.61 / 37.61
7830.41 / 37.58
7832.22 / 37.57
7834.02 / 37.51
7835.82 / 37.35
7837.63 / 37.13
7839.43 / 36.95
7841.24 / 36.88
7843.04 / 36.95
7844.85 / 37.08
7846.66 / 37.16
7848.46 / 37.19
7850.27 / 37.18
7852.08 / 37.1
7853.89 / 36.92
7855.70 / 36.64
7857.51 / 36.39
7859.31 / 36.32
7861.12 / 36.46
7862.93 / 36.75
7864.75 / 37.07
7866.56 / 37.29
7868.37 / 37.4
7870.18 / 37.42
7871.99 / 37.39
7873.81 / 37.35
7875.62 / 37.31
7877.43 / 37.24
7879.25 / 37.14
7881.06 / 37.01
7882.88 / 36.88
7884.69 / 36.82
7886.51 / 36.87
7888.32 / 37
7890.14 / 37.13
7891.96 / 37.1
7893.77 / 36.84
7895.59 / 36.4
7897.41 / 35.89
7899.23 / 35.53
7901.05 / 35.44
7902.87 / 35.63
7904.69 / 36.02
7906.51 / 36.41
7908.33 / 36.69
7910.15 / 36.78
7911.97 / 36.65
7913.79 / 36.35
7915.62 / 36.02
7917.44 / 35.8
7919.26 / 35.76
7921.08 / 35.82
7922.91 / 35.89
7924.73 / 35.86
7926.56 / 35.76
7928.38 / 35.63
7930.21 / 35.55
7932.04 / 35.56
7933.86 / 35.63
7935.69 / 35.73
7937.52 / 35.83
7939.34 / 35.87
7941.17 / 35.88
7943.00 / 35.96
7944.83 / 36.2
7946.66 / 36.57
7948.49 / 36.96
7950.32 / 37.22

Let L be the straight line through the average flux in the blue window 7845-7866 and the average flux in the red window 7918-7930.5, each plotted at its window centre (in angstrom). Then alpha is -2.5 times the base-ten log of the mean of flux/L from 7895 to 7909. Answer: 0.00 mag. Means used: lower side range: 36.8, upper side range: 35.8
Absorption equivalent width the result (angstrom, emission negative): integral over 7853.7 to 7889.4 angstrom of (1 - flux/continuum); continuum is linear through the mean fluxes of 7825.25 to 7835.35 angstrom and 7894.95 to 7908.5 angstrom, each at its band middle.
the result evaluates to -0.3 angstrom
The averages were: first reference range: 37.6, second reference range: 35.9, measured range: 37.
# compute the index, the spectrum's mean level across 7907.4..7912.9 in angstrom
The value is 36.7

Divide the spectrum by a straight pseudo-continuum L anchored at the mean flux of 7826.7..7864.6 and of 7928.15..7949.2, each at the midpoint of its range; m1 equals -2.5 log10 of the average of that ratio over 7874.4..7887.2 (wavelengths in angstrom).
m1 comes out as -0.01 mag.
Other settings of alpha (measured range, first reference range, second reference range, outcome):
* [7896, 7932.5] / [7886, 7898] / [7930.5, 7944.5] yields 0.010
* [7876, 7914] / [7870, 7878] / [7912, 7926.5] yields 0.004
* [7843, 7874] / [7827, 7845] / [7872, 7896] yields 0.005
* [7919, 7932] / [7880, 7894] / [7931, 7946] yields 0.012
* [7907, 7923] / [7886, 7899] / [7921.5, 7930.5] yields -0.005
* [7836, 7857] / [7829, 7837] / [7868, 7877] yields 0.013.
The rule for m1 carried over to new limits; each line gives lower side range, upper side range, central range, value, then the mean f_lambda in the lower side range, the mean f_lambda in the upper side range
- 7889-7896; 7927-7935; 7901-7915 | 0.003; 36.9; 35.6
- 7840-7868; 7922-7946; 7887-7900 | -0.007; 36.9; 35.8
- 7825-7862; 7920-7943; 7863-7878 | -0.017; 37.1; 35.8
